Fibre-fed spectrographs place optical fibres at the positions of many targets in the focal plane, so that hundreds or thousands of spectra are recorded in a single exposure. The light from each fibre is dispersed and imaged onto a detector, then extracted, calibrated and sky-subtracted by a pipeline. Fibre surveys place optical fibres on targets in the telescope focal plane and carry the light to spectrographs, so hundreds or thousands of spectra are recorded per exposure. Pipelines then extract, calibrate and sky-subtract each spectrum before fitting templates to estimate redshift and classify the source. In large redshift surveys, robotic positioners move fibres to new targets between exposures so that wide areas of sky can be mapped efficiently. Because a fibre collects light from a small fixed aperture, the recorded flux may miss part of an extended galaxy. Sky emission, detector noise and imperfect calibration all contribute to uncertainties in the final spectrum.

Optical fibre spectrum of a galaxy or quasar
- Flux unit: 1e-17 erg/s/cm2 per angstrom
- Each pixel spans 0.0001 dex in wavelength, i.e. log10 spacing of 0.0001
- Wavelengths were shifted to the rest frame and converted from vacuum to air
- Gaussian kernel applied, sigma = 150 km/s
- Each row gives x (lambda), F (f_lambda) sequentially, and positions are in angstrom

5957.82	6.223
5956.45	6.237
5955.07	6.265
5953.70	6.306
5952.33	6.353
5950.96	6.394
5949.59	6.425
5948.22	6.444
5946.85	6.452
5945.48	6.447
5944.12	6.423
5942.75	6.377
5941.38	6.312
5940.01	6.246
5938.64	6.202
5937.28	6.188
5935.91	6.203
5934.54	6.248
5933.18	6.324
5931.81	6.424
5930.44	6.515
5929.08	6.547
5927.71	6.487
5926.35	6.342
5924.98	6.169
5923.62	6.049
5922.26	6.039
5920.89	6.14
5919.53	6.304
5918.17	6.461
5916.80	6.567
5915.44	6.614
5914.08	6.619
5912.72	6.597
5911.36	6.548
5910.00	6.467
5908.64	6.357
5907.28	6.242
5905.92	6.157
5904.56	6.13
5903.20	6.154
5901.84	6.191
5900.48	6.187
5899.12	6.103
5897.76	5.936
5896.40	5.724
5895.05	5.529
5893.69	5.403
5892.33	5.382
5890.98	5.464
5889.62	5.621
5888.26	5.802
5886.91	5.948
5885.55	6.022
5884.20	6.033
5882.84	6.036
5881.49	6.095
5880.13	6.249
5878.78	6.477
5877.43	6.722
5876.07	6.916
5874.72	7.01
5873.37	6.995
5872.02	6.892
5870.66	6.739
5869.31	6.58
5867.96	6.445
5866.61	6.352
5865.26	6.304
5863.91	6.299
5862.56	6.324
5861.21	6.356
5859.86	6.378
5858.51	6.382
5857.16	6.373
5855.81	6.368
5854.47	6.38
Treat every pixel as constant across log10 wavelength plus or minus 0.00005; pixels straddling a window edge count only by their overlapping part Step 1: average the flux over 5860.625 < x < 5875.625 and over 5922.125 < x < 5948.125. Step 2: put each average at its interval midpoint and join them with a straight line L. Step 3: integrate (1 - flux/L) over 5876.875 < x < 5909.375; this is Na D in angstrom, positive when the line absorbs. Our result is 2.5 angstrom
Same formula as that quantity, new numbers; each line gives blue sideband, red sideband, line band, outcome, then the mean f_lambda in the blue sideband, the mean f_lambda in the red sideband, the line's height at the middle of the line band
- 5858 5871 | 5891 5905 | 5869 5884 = -0.9 angstrom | 6.41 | 5.85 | 6.21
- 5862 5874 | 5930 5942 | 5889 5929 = 1.5 angstrom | 6.55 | 6.29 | 6.39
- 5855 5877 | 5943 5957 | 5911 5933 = 0.1 angstrom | 6.55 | 6.38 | 6.43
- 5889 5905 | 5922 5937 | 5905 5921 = -1.0 angstrom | 5.81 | 6.31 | 6.06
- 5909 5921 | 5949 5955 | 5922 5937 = 0.3 angstrom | 6.5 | 6.36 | 6.44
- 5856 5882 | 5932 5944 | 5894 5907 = 0.8 angstrom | 6.52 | 6.27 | 6.41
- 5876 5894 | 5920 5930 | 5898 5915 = -0.5 angstrom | 5.99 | 6.26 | 6.14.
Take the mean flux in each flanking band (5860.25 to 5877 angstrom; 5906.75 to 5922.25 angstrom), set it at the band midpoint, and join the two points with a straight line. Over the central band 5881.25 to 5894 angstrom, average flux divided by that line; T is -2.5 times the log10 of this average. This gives 0.13 mag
